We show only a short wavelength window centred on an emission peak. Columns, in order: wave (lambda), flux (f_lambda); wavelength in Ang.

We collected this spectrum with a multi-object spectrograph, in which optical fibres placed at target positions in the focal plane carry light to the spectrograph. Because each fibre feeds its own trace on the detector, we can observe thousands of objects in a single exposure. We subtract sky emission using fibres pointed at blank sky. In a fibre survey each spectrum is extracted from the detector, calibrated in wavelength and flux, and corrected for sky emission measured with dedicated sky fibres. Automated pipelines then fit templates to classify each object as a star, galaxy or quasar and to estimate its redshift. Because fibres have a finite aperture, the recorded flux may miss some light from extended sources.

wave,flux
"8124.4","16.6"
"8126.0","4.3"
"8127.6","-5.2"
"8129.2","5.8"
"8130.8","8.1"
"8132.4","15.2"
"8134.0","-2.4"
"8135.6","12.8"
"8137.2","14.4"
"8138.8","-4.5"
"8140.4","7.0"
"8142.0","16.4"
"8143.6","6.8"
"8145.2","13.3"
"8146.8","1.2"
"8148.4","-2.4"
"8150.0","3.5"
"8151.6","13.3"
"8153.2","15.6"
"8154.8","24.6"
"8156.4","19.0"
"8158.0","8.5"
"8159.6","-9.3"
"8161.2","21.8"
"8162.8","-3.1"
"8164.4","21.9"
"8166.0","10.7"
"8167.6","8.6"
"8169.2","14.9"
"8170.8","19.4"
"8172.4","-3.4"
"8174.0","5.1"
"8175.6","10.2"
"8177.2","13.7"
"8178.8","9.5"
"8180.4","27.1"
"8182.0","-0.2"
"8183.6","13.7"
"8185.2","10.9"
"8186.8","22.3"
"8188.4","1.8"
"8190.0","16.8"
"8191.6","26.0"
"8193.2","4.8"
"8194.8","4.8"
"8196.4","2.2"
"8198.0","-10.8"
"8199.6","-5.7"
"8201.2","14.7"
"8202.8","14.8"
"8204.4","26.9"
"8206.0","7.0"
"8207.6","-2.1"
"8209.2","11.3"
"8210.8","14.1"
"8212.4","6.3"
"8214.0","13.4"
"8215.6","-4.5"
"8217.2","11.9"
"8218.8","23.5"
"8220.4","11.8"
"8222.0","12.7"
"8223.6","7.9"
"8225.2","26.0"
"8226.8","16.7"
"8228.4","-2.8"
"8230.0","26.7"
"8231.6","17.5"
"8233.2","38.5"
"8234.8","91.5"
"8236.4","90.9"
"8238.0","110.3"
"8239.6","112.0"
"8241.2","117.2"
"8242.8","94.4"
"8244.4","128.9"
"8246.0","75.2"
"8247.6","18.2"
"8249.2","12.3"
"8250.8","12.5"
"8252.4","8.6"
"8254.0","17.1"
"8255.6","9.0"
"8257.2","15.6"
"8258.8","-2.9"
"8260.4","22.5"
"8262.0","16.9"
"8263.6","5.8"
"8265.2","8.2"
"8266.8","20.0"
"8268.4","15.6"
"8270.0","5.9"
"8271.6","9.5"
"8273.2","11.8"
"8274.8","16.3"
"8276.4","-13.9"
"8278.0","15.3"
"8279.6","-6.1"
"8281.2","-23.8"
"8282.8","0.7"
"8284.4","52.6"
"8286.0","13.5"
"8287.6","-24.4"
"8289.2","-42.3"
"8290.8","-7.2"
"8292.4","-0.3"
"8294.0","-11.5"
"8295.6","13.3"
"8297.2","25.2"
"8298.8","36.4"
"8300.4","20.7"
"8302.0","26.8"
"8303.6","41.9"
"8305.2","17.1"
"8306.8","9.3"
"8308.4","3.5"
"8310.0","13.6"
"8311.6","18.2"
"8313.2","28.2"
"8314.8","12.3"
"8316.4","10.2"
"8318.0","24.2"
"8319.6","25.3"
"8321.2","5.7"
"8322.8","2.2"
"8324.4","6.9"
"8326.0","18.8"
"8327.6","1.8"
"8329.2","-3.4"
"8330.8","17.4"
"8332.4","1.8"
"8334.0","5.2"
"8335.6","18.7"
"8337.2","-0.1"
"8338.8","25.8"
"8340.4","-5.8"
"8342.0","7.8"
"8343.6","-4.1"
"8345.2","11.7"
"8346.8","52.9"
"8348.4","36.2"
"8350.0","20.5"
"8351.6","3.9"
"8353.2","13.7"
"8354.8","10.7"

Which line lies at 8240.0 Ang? [O II] 3727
